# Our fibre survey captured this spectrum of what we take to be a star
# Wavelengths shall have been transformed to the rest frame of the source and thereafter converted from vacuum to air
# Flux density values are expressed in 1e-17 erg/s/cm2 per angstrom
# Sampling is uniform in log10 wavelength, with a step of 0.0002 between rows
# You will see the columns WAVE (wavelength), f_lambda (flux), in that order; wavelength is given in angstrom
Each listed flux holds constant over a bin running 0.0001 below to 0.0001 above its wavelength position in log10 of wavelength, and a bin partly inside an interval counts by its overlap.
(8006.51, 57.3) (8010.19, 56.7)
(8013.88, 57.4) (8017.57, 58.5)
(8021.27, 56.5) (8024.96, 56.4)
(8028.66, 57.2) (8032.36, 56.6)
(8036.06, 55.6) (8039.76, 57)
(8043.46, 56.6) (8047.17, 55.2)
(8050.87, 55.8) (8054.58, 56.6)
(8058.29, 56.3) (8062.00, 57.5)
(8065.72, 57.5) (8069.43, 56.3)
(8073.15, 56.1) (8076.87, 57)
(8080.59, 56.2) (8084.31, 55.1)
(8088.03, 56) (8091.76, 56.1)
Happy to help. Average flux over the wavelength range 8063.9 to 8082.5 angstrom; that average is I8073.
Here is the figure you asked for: 56.6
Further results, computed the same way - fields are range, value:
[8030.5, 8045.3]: 56.5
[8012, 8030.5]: 57.2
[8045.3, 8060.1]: 56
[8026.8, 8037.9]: 56.4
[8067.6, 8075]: 56.2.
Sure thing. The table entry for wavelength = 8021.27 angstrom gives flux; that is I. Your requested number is 56.5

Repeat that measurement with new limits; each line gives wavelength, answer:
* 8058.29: 56.3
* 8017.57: 58.5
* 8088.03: 56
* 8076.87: 57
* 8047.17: 55.2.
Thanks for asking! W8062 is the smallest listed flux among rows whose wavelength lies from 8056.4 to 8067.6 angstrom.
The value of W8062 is 56.3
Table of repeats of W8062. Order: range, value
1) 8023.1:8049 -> 55.2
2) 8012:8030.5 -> 56.4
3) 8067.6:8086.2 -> 55.1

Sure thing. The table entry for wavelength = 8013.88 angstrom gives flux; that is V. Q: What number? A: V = 57.4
